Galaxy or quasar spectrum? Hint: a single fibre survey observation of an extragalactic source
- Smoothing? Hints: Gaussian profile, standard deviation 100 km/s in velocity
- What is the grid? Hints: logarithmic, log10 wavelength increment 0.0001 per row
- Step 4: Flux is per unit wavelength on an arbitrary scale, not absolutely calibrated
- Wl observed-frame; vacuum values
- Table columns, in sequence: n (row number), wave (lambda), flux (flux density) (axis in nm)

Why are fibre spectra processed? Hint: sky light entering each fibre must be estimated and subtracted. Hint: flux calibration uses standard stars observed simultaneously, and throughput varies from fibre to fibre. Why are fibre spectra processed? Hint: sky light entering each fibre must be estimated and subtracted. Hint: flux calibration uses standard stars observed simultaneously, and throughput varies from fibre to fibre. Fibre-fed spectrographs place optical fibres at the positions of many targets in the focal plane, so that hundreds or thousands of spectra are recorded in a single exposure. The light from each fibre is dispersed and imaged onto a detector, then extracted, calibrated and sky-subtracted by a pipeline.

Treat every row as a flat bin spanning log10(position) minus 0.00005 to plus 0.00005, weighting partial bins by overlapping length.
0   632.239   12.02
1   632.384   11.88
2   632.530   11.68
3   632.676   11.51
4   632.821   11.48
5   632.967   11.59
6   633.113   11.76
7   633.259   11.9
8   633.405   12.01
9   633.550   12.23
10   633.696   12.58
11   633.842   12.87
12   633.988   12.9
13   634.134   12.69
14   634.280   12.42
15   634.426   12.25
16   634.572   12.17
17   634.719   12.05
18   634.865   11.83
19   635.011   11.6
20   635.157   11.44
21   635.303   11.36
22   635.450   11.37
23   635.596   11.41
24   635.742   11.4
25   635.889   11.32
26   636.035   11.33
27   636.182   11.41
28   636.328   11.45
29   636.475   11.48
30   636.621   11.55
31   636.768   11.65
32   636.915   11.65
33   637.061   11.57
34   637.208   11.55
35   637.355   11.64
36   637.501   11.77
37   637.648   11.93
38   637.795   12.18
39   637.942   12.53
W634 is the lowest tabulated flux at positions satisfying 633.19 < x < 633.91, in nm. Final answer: 11.9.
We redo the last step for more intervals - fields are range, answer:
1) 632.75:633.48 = 11.48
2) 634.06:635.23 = 11.44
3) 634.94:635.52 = 11.36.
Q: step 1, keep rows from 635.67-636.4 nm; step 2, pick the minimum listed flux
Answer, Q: 11.32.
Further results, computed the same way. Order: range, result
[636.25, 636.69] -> 11.45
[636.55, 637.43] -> 11.55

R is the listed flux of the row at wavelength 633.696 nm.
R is 12.58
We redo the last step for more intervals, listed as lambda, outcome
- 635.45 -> 11.37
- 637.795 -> 12.18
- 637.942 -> 12.53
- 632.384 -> 11.88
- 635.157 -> 11.44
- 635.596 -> 11.41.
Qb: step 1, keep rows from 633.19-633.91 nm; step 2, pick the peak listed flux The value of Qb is 12.87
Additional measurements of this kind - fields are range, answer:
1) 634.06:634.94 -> 12.69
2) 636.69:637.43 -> 11.65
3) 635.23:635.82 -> 11.41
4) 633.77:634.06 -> 12.9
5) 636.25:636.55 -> 11.48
